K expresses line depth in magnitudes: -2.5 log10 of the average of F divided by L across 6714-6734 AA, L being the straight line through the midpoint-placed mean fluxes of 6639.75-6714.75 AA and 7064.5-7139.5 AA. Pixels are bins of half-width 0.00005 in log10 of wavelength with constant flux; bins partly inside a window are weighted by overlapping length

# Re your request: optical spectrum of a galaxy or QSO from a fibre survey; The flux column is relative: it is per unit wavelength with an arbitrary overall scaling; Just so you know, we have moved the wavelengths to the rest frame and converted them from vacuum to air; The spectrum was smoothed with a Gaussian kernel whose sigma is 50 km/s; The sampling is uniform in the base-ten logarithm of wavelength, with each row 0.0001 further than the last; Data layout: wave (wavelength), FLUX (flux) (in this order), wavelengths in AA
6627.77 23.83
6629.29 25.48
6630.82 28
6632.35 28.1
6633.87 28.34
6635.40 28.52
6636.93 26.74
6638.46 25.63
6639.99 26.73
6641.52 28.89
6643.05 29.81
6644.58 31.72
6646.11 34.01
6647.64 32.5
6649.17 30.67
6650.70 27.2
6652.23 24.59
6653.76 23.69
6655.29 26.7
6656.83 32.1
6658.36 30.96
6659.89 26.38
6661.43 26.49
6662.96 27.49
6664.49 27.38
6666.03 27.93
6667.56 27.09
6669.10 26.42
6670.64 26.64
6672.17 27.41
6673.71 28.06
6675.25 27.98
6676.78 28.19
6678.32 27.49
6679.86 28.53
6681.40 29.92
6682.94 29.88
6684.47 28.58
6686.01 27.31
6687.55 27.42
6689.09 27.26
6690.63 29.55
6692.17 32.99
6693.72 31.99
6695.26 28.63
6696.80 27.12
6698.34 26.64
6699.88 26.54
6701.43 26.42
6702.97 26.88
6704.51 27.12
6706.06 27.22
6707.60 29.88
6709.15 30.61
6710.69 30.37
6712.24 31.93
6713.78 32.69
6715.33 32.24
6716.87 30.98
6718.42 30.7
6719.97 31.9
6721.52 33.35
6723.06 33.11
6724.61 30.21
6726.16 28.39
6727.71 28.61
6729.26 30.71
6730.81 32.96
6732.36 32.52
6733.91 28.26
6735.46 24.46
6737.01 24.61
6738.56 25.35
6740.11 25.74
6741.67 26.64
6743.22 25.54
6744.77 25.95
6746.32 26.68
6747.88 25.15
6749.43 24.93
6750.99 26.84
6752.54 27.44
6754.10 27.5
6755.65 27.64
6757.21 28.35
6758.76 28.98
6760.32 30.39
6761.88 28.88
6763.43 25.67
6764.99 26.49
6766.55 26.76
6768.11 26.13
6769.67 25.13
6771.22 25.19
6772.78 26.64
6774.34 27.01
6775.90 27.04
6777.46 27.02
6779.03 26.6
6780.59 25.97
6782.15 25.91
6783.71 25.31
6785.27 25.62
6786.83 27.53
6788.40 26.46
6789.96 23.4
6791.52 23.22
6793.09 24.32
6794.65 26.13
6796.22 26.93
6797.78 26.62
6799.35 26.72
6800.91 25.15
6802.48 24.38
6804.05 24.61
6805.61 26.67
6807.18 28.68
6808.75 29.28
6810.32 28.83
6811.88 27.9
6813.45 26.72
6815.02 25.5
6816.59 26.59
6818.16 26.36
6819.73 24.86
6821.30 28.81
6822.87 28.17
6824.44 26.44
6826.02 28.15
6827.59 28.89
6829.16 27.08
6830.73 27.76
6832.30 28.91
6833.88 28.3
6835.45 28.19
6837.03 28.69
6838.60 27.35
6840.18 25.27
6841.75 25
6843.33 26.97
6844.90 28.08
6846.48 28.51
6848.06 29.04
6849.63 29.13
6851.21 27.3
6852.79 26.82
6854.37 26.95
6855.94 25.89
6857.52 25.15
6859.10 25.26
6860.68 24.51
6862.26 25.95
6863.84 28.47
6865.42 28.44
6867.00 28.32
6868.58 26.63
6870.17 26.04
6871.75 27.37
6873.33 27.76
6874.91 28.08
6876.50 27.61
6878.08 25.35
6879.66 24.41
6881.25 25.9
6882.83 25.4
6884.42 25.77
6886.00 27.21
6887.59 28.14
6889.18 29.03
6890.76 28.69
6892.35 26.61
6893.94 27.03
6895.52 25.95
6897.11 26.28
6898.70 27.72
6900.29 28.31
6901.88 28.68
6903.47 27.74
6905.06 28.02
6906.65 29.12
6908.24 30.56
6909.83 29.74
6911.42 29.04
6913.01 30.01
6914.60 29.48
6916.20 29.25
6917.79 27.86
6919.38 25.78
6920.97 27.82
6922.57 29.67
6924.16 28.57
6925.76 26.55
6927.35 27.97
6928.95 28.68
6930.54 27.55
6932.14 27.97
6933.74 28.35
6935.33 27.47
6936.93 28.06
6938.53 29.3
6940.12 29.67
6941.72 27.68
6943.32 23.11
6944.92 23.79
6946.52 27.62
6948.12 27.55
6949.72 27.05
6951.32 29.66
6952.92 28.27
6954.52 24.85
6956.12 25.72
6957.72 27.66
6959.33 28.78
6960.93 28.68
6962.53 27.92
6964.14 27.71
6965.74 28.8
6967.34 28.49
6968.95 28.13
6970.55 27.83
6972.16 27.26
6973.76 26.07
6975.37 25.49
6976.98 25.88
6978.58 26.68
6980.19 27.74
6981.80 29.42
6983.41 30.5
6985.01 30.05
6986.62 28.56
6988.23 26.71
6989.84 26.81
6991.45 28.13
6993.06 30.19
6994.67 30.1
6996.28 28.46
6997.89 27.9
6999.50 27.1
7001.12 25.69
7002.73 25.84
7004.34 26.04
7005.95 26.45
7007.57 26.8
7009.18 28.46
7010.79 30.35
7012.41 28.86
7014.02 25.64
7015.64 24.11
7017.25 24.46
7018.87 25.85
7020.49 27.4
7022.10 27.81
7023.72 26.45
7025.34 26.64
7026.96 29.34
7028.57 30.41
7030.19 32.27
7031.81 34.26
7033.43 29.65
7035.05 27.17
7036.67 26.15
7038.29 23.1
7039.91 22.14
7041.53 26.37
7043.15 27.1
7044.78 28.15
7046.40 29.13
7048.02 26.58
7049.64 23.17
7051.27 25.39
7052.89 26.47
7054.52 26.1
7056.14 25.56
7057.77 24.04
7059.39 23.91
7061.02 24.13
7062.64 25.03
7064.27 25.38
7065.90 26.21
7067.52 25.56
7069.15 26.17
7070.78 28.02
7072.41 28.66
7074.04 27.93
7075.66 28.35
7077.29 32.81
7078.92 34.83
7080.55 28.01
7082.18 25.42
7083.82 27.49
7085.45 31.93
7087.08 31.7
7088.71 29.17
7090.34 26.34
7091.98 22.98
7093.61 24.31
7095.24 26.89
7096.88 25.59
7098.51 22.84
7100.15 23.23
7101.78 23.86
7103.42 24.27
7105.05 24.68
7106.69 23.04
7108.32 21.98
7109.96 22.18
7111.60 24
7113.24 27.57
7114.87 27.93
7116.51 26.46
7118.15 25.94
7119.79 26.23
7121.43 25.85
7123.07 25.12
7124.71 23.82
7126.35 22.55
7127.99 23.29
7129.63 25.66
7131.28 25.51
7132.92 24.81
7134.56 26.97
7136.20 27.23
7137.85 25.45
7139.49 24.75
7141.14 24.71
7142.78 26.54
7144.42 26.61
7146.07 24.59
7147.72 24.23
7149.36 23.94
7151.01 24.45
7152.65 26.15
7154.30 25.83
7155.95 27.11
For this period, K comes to -0.105 mag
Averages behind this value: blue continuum 28.6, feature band 31.2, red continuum 26.2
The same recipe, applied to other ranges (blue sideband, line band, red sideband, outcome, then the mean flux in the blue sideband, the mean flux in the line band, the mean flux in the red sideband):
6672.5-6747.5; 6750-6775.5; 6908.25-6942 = 0.062 mag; 28.8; 27.2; 28.5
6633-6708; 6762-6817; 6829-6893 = 0.051 mag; 28.2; 26.3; 27.1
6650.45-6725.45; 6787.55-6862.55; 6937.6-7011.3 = 0.056 mag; 28.8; 26.8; 27.6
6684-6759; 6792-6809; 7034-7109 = 0.077 mag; 28.6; 26.2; 26.3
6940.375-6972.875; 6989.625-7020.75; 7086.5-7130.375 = -0.024 mag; 27.4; 27.2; 25.1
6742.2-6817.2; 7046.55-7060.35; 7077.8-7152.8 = 0.022 mag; 26.5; 25.3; 25.7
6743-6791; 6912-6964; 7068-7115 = -0.047 mag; 26.6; 27.8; 26.6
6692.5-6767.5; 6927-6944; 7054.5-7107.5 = -0.019 mag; 28.5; 27.8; 26.5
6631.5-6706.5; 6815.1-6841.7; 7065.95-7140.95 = 0.003 mag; 28.2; 27.4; 26.1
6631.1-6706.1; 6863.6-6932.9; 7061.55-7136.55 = -0.025 mag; 28.2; 27.7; 26.2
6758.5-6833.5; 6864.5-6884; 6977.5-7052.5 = 0.009 mag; 26.7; 26.8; 27.5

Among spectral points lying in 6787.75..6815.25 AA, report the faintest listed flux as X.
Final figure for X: 23.22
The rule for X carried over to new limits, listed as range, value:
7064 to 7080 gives 25.38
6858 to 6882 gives 24.41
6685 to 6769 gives 24.46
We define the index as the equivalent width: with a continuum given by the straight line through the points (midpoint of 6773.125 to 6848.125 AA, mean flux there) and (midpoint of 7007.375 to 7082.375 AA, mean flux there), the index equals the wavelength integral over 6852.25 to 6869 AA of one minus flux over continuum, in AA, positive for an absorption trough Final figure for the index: 0.2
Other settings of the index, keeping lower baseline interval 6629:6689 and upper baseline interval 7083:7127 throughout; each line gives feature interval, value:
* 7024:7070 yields -1.4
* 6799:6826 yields 0.4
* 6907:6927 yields -1.6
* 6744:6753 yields 0.5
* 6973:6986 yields -0.7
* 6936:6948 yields -0.3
